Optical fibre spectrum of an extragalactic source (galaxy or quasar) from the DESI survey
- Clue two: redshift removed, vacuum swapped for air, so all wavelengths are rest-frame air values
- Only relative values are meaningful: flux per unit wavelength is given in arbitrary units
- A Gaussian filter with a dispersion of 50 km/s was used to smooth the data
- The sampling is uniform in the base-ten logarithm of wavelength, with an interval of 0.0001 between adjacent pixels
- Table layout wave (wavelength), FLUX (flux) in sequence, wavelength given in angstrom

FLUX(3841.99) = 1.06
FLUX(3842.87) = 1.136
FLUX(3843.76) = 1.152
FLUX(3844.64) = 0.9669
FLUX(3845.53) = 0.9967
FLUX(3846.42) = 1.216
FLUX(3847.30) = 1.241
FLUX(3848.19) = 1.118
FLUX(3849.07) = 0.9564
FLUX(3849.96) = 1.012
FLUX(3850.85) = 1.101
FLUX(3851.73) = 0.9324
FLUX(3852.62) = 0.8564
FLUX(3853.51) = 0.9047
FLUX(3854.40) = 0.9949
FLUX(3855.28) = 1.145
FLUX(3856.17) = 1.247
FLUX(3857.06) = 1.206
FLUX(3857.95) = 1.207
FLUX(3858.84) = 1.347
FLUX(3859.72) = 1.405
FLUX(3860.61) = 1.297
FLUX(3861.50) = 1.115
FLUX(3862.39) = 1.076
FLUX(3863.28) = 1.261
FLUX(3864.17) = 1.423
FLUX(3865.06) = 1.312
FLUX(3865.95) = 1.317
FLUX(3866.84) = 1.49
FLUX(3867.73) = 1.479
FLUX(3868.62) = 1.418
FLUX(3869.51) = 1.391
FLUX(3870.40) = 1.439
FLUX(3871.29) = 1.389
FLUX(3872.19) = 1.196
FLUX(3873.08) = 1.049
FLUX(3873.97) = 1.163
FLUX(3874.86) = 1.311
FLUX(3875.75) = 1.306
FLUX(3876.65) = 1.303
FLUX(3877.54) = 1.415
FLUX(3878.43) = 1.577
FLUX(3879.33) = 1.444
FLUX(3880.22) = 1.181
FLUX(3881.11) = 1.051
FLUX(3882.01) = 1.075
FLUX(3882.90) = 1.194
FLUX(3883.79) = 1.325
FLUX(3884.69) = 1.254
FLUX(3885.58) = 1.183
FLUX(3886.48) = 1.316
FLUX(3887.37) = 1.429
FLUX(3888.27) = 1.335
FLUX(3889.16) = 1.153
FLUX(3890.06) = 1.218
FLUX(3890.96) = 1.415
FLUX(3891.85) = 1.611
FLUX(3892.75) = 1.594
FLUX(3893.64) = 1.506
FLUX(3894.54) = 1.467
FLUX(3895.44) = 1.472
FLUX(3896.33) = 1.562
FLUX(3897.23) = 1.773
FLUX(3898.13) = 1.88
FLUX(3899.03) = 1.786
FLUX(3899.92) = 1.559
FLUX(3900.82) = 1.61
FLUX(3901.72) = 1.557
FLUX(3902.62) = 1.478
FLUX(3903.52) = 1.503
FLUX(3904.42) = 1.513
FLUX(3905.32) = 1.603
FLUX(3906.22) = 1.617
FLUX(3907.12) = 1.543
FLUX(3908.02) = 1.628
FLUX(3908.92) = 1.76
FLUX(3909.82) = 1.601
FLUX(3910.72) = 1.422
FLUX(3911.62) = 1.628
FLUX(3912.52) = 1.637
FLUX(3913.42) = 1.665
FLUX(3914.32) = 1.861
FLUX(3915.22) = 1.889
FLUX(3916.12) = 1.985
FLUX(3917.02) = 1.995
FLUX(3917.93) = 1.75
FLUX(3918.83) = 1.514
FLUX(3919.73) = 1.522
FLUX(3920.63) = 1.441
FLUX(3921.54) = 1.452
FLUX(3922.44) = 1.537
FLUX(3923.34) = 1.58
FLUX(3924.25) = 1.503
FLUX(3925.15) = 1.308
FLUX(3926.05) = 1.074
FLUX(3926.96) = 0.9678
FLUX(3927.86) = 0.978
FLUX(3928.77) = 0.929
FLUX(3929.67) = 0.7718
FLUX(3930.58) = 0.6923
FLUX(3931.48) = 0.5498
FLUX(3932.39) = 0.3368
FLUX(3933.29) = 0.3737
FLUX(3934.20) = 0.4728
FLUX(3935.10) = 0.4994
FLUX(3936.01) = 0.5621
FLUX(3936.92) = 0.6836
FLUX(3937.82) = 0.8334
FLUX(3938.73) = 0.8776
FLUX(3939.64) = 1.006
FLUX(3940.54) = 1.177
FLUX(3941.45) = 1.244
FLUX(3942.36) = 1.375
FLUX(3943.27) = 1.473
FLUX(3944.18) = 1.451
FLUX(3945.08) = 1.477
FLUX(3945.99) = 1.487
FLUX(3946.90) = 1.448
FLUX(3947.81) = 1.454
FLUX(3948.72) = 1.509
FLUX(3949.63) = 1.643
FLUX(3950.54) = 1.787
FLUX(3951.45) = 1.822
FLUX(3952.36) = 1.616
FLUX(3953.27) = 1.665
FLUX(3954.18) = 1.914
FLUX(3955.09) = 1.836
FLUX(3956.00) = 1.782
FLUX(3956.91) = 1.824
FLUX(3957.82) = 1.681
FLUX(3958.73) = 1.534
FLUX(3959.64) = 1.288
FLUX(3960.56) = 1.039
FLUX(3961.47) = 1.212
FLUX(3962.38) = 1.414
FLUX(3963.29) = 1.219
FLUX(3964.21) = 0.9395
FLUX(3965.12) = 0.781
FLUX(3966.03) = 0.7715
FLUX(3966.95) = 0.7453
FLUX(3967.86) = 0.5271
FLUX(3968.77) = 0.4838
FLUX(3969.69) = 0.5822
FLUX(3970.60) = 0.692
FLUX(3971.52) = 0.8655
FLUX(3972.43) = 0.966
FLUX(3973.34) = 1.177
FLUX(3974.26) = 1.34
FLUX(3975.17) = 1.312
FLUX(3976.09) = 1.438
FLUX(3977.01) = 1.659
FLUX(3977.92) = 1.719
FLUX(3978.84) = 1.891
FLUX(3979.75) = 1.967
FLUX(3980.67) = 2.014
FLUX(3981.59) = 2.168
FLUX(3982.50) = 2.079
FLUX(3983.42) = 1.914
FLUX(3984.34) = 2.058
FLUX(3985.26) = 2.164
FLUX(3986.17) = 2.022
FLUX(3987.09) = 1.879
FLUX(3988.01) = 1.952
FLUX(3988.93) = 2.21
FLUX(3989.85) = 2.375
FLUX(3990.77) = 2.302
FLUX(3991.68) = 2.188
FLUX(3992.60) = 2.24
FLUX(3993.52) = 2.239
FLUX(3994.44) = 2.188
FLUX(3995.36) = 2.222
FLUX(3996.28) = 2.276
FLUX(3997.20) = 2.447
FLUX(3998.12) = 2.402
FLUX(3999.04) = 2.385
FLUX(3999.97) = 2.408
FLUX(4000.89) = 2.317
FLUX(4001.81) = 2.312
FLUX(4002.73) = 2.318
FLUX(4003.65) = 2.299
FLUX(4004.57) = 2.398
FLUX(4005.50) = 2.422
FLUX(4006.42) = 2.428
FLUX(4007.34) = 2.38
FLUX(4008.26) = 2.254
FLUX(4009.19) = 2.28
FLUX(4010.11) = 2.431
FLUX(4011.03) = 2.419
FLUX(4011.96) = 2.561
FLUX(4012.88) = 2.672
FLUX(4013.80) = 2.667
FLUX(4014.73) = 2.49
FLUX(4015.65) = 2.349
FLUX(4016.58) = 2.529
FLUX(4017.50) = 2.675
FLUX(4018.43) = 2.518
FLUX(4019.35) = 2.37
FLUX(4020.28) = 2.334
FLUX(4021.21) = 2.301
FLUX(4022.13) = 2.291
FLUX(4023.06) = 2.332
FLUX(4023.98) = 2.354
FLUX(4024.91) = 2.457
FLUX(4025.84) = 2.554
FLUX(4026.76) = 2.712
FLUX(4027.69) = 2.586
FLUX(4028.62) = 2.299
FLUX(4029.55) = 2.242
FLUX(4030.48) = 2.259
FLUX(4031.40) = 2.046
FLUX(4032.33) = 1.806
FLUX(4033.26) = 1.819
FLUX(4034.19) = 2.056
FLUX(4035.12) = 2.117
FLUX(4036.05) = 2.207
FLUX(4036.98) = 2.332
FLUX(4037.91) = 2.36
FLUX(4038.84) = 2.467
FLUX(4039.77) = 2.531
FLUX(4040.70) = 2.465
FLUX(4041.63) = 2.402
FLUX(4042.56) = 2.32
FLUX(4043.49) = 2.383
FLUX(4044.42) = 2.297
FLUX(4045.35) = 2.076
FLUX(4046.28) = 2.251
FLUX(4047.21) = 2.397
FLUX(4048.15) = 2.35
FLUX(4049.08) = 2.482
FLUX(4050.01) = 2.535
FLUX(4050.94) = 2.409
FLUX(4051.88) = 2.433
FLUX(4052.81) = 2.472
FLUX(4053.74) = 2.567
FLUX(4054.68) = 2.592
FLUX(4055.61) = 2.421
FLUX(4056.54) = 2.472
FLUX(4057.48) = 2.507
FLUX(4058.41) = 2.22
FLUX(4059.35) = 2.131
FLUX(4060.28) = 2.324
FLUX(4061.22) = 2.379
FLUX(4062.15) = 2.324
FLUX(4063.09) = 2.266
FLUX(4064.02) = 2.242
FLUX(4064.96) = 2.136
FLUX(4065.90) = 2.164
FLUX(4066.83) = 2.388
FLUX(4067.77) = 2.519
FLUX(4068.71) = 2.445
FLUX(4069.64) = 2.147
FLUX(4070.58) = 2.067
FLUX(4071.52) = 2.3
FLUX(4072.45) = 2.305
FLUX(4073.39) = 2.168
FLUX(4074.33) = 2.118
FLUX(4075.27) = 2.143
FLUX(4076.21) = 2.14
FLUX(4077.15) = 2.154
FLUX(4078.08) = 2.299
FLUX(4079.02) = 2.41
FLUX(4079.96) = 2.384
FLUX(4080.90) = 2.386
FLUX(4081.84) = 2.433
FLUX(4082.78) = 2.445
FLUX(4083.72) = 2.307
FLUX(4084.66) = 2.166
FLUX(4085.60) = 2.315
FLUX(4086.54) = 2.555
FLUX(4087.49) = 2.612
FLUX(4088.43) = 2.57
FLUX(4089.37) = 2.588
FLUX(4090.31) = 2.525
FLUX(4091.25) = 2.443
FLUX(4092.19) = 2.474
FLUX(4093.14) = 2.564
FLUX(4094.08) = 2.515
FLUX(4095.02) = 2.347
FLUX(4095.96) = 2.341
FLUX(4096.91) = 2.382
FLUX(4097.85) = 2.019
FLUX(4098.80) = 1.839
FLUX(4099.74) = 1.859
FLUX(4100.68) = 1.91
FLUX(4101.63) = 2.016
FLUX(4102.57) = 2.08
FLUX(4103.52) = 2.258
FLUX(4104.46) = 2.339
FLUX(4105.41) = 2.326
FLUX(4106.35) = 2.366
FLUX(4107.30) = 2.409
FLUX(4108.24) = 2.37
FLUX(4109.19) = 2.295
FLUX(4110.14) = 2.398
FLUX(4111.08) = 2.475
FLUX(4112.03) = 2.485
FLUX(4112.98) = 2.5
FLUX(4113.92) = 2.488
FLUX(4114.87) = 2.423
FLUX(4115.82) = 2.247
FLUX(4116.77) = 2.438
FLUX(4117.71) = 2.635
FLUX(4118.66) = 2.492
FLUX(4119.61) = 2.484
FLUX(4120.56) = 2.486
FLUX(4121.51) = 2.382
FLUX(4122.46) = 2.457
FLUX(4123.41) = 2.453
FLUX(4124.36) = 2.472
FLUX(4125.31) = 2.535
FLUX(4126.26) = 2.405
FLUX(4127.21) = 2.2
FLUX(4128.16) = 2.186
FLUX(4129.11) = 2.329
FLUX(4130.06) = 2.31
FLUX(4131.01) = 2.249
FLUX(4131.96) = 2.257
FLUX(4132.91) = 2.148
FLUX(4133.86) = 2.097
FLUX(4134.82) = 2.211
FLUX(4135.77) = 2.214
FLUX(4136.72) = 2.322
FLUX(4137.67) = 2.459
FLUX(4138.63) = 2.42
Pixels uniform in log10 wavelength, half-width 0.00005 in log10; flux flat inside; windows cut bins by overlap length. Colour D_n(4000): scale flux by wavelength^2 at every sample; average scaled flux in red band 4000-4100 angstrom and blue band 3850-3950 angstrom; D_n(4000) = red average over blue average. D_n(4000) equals 1.92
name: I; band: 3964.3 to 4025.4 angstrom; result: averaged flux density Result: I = 2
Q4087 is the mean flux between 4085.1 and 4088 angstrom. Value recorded 2.49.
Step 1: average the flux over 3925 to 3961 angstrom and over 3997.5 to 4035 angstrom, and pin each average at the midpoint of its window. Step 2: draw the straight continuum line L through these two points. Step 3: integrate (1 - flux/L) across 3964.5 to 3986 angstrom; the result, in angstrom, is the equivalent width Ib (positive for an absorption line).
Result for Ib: 4.7 angstrom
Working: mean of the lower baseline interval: 1.21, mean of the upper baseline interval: 2.37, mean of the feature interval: 1.37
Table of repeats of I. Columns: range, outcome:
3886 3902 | 1.51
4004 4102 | 2.34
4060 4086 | 2.28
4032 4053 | 2.3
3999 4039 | 2.36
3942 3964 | 1.53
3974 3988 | 1.85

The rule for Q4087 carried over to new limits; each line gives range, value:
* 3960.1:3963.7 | 1.22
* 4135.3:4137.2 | 2.27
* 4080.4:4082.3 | 2.41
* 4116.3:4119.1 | 2.53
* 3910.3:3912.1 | 1.53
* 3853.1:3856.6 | 1.07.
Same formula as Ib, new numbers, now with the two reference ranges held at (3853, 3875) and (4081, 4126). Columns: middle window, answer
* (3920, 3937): 6.7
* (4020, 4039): -2.3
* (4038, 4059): -2.9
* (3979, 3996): -2.6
